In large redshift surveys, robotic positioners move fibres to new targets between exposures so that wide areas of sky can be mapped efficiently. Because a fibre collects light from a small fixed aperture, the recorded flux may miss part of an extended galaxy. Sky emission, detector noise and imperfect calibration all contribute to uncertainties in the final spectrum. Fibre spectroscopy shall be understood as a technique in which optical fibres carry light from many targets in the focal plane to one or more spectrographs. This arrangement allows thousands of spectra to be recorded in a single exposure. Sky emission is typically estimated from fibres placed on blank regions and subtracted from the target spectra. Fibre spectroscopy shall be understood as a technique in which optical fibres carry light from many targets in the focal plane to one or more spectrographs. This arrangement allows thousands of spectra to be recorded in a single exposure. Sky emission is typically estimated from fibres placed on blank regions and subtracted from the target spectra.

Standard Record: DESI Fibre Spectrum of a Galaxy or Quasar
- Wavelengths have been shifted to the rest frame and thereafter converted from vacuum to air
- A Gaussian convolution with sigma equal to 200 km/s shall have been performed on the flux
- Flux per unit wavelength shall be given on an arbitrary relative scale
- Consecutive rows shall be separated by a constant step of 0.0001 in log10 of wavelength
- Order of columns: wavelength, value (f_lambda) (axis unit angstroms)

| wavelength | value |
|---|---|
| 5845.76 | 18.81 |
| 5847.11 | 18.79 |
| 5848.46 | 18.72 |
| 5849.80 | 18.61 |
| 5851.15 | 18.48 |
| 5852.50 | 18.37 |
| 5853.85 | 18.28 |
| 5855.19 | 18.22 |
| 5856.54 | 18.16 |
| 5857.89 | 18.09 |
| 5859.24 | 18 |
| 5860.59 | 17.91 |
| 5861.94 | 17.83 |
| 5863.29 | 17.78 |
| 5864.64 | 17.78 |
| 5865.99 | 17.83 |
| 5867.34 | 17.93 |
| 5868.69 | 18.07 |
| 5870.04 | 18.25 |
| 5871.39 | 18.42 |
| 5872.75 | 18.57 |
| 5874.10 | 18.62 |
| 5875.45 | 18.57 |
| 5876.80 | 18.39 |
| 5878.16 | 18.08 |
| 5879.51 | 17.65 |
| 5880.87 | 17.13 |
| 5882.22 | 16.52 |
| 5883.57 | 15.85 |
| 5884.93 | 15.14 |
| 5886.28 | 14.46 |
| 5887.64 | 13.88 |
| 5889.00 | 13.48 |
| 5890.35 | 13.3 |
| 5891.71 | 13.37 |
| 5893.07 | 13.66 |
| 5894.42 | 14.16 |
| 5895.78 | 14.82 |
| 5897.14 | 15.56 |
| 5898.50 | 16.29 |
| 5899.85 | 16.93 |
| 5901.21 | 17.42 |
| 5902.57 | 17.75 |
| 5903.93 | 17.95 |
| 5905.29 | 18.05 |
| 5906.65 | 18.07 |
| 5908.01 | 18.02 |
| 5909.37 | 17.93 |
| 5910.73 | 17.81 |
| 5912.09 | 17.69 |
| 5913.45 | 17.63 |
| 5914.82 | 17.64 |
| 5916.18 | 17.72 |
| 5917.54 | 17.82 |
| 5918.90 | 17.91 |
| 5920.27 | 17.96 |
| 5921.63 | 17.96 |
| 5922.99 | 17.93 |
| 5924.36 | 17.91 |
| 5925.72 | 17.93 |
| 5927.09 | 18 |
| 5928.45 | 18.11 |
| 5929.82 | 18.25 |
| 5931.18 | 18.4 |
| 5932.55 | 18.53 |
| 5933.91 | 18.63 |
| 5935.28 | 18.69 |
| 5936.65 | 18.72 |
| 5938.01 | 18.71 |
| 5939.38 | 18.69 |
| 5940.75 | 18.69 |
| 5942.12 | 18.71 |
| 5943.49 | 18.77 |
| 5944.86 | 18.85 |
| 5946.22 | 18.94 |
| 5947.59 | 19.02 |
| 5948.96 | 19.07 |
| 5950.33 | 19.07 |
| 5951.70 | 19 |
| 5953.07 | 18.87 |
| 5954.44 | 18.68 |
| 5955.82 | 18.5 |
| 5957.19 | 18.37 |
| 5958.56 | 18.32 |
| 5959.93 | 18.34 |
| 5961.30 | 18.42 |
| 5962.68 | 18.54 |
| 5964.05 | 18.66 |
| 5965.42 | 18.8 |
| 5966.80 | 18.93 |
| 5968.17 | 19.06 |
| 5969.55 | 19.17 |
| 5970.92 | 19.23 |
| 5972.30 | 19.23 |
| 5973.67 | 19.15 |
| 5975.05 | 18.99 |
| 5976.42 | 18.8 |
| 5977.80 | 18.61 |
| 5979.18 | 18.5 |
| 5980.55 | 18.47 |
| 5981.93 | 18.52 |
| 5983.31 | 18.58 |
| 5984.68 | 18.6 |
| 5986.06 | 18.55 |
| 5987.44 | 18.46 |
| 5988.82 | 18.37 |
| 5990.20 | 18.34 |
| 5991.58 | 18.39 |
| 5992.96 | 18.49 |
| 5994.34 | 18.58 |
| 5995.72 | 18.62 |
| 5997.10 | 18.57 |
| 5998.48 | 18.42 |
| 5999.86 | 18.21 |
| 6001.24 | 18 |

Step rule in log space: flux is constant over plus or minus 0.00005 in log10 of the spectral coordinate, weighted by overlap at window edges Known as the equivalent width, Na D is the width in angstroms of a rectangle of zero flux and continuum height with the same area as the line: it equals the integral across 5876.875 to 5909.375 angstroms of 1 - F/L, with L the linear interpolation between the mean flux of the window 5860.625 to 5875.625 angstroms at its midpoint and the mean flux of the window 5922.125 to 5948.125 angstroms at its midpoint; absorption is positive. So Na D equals 3.9 angstroms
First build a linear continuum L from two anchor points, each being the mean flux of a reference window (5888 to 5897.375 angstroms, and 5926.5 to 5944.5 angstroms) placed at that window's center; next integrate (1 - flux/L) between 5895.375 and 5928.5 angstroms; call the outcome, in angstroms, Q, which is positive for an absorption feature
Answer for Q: -3.3 angstroms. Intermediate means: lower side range 14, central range 17.6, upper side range 18.5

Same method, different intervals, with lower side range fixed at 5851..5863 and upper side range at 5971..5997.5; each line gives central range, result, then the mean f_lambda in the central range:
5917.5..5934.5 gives 0.3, 18.1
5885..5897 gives 2.8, 14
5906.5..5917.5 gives 0.3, 17.8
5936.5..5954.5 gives -0.4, 18.9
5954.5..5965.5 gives 0.0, 18.5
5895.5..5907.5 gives 0.8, 17.1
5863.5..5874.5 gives 0.0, 18.2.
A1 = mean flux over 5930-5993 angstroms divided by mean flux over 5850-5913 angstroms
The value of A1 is 1.10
